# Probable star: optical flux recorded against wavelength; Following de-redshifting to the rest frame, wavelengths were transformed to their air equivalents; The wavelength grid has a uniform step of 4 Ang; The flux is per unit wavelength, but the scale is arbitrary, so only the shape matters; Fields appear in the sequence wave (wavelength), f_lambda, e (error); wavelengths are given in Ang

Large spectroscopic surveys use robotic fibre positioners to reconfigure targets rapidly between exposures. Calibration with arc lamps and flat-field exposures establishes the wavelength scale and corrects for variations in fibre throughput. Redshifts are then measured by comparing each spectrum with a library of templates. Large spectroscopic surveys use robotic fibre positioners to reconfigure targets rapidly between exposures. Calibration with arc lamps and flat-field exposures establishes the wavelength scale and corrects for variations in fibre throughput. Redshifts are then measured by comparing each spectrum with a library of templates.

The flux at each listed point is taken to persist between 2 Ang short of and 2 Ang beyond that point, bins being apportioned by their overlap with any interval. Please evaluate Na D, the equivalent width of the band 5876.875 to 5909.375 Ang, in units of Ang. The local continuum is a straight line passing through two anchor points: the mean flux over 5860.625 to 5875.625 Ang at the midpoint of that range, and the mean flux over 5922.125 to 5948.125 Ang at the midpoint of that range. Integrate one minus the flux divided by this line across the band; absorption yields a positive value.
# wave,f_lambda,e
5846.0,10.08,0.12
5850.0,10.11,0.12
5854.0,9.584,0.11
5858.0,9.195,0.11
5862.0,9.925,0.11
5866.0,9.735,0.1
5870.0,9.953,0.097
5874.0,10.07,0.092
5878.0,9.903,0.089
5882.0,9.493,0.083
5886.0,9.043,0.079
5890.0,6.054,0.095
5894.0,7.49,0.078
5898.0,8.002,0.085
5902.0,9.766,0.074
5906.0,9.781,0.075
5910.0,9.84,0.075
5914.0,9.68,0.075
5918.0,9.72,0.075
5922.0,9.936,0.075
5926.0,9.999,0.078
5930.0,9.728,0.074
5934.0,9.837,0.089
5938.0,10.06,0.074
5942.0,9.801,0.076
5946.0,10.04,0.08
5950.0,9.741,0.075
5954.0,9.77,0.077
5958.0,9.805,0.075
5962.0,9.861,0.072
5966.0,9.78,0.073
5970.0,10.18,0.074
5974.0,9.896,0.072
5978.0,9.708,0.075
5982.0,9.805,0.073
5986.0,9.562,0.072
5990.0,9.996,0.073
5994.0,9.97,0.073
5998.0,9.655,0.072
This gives 3.96 Ang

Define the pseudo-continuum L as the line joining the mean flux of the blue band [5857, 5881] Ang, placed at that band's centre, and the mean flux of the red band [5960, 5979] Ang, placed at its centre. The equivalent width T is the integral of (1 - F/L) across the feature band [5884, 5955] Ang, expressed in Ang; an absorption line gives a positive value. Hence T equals 3.7 Ang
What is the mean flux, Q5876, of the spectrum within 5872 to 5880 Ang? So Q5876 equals 9.99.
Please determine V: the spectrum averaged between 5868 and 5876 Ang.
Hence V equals 10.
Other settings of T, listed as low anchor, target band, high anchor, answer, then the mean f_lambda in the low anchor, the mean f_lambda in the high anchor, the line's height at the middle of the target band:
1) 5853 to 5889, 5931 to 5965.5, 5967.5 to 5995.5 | -0.28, 9.56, 9.87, 9.78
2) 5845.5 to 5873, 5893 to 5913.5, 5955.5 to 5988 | 1.47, 9.79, 9.82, 9.8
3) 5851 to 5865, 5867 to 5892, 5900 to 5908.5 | 1.49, 9.62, 9.78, 9.69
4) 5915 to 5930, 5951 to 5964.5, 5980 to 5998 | 0.03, 9.85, 9.81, 9.83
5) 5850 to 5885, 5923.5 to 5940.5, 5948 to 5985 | -0.18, 9.73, 9.83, 9.8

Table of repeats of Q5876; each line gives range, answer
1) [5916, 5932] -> 9.85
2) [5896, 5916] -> 9.41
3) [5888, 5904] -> 7.83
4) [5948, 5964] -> 9.79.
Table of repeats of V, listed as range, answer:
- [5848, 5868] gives 9.71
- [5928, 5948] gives 9.89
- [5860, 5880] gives 9.92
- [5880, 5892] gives 8.2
